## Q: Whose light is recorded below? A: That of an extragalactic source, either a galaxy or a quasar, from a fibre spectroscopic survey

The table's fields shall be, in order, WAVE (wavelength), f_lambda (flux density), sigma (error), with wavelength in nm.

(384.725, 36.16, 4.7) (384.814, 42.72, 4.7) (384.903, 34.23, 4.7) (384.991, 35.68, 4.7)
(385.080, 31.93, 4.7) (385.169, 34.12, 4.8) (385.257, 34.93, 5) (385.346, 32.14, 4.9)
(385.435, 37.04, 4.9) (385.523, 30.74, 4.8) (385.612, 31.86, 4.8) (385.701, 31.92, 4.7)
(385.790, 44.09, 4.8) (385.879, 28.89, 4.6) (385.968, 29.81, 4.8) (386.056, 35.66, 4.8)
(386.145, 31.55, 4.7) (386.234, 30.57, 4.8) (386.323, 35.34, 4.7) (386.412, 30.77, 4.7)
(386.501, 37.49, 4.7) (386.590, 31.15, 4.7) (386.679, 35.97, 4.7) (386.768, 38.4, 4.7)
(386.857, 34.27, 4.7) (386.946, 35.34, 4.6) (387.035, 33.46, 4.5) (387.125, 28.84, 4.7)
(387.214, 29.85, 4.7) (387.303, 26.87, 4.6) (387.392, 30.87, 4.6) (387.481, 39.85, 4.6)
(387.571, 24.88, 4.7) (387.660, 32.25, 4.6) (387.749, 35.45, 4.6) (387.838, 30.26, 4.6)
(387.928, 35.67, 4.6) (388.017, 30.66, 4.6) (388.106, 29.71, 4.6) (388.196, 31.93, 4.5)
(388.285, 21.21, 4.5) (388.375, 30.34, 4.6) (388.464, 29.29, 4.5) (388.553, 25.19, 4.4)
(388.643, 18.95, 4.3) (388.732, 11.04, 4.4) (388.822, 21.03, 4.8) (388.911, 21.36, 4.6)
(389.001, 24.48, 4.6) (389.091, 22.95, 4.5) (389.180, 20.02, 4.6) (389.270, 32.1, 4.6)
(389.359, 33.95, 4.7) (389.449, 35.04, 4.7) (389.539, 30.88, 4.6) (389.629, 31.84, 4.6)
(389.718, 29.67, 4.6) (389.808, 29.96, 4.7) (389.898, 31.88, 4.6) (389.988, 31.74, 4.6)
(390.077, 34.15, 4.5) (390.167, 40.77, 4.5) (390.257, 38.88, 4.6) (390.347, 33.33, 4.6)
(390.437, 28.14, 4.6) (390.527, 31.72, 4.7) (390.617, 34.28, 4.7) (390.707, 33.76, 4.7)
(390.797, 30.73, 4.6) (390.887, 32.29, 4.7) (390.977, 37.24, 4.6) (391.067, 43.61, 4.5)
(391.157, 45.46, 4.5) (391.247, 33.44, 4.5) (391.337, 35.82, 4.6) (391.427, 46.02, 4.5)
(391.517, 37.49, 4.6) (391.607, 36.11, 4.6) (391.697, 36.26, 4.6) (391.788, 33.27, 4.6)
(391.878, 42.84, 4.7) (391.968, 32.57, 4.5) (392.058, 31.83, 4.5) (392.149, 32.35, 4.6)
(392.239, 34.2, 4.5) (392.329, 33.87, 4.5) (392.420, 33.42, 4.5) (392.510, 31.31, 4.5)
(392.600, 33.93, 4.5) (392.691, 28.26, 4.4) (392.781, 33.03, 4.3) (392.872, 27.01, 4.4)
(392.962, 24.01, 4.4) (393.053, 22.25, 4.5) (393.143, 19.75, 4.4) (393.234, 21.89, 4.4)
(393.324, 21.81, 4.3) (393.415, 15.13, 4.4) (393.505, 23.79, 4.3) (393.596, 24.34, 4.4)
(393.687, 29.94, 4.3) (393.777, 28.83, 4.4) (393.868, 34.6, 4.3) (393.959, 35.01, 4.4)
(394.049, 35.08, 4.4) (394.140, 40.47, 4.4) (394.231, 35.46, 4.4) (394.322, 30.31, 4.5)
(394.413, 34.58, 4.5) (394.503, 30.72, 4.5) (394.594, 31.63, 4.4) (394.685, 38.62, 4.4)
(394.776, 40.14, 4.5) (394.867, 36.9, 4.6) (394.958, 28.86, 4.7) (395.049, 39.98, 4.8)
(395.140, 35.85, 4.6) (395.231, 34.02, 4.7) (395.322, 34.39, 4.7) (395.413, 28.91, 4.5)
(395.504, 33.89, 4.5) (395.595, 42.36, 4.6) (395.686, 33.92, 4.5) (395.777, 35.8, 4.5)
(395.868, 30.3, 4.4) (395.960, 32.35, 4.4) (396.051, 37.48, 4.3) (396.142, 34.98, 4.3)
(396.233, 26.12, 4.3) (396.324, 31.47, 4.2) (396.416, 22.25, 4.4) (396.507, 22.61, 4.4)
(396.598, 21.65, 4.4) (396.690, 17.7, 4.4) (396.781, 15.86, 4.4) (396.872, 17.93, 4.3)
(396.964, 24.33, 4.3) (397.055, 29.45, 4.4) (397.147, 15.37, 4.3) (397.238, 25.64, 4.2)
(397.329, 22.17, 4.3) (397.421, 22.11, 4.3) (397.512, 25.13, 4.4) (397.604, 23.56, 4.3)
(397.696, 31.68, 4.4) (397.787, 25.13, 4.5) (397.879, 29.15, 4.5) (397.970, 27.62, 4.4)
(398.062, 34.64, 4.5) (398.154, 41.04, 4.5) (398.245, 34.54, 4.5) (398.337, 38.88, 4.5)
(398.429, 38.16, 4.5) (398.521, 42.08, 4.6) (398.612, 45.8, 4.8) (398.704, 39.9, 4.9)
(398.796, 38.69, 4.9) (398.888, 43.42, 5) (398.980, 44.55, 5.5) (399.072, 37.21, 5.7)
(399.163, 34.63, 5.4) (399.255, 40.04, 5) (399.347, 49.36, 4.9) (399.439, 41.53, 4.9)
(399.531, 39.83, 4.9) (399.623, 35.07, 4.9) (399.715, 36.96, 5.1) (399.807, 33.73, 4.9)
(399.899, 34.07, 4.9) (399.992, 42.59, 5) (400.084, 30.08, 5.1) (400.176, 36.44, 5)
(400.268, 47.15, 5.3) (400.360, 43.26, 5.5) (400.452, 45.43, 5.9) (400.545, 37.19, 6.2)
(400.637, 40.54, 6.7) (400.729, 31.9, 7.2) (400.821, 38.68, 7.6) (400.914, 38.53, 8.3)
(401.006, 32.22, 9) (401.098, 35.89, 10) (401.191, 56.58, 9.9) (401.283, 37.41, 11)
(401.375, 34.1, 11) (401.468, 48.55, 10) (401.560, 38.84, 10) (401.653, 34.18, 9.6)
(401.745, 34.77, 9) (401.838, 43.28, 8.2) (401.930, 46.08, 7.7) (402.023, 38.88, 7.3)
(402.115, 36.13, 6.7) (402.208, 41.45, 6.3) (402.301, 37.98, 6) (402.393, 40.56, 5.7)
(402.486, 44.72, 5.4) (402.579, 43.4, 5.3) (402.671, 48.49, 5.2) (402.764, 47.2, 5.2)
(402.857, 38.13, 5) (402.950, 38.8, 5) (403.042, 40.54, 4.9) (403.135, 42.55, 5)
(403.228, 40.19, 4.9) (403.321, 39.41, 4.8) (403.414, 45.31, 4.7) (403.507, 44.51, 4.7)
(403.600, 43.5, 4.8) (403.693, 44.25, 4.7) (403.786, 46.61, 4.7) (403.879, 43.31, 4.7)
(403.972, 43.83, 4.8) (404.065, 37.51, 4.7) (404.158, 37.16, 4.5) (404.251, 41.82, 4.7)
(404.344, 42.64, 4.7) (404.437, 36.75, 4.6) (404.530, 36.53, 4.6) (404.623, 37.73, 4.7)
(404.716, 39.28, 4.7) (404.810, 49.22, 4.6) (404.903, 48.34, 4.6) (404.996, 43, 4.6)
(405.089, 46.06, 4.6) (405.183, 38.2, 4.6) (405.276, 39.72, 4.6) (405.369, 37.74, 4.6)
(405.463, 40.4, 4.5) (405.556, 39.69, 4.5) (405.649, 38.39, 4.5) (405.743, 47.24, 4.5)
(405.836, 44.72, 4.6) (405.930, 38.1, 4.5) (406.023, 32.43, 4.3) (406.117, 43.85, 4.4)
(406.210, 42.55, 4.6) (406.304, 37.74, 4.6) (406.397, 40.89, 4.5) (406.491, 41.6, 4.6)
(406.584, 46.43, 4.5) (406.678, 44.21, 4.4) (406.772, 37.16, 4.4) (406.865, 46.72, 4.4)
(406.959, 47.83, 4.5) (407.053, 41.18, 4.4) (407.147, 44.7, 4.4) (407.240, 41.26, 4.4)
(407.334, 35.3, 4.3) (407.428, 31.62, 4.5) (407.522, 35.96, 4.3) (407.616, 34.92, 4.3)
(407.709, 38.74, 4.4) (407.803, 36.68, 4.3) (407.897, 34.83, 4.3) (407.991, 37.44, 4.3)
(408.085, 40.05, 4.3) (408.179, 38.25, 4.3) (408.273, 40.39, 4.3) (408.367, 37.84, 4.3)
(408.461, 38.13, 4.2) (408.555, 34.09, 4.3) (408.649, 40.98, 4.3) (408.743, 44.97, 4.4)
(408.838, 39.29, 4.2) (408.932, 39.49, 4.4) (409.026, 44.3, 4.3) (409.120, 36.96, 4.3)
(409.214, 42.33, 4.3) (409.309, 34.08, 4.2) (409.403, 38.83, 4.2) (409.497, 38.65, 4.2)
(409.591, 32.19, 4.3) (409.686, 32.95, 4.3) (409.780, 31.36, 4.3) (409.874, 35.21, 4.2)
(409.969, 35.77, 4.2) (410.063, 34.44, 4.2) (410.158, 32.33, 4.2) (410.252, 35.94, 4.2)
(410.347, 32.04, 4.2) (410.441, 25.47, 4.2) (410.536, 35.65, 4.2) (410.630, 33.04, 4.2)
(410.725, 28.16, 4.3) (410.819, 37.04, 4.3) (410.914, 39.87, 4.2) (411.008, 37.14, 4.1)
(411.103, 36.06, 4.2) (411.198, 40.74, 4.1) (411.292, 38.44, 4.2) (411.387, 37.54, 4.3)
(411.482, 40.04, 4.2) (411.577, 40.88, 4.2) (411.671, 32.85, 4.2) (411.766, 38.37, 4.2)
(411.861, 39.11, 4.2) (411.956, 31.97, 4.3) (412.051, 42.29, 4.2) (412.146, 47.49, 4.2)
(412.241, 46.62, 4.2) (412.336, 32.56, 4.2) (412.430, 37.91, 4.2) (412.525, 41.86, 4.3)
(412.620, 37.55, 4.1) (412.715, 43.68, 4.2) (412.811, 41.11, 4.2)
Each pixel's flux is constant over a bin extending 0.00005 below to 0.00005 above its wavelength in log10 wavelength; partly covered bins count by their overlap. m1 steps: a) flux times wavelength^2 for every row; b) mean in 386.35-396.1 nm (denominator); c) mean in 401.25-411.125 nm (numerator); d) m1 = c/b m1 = 1.3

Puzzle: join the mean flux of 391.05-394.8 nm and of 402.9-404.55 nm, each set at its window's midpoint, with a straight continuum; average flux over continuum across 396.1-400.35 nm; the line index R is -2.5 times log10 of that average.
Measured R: 0.138 mag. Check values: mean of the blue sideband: 32.3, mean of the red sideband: 41.5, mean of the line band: 32.6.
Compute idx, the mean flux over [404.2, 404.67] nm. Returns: 39.1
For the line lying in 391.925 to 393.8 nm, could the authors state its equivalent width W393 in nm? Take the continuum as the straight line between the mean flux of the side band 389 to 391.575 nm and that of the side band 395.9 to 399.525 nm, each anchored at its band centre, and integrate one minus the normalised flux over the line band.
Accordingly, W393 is 0.296 nm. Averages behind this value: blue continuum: 33.7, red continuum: 31.5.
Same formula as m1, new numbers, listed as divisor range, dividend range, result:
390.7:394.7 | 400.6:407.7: 1.34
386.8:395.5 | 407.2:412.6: 1.30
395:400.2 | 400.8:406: 1.30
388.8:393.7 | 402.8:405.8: 1.42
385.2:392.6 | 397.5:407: 1.32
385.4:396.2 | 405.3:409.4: 1.35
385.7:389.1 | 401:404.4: 1.48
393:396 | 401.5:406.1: 1.37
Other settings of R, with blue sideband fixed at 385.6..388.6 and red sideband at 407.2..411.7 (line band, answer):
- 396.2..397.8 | 0.414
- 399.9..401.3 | -0.135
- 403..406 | -0.168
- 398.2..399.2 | -0.158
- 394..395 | -0.040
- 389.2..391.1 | -0.023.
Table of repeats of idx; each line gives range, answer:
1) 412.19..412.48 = 39.3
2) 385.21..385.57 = 33.8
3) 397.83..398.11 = 30.4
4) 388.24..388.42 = 25.8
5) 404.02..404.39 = 39.8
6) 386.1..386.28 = 31.1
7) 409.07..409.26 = 39.8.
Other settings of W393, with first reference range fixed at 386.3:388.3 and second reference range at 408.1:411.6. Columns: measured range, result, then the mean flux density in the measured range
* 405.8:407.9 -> -0.225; 40.1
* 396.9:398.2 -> 0.285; 26.8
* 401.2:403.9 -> -0.485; 41.7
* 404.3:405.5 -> -0.181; 41.2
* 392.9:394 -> 0.277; 25.1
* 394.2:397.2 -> 0.310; 30.4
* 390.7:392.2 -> -0.156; 36.6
